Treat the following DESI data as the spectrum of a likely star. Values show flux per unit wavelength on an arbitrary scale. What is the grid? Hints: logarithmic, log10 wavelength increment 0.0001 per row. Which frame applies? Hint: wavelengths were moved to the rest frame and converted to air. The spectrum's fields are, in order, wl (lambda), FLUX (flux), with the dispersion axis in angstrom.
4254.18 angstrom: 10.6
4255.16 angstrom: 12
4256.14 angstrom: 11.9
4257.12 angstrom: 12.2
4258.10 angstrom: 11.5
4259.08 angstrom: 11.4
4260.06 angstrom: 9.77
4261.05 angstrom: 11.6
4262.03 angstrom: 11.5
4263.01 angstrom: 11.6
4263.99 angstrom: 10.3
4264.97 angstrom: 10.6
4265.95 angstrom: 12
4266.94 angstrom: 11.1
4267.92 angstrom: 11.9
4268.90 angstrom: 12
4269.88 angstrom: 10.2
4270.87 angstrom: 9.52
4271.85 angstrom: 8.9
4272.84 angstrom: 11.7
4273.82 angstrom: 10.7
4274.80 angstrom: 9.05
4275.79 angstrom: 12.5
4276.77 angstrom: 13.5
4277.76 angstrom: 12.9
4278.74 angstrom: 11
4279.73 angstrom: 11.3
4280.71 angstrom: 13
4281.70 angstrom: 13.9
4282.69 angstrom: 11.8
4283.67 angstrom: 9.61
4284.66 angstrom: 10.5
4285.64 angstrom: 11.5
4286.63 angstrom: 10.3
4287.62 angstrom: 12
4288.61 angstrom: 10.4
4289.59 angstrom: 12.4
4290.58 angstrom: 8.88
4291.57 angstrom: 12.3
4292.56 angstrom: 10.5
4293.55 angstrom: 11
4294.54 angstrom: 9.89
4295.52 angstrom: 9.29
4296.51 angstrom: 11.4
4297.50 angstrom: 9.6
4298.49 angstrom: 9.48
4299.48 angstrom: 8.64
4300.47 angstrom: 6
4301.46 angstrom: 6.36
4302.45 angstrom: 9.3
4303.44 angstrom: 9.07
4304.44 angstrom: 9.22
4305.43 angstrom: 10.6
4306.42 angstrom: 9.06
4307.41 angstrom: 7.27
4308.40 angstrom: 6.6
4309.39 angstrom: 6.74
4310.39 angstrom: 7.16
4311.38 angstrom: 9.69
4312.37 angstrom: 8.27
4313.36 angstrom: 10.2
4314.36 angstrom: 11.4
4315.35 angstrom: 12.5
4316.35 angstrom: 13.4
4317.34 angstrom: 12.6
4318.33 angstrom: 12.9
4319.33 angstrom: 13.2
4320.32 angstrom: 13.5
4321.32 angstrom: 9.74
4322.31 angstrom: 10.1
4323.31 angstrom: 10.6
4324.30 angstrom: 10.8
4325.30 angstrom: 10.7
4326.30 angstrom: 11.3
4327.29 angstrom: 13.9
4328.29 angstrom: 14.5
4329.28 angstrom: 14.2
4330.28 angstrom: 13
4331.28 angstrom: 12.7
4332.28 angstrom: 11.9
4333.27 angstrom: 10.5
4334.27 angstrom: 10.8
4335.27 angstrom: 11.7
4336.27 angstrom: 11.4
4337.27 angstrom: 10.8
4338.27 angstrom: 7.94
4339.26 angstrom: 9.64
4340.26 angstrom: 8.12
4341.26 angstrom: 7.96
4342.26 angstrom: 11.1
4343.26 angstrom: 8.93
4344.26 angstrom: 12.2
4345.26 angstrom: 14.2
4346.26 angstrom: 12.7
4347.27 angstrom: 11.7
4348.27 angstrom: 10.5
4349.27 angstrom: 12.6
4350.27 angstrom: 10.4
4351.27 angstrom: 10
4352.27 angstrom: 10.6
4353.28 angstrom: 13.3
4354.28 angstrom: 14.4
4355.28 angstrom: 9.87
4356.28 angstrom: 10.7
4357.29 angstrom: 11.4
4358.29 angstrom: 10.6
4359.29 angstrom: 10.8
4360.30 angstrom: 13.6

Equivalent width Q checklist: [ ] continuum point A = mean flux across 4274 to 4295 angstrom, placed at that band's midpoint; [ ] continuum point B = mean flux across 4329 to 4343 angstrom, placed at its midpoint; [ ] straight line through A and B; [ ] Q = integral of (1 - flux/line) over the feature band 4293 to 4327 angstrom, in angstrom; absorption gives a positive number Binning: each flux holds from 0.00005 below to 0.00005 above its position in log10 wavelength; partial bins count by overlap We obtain 3.3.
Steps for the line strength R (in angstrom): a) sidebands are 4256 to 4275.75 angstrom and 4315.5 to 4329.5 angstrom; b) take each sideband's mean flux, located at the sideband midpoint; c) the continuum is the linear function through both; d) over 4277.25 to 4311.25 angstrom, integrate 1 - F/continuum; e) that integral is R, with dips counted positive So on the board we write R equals 4.7 angstrom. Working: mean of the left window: 11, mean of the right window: 12.2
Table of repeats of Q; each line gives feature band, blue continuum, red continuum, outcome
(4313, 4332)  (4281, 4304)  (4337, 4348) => -3.3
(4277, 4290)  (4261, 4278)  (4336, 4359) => -0.6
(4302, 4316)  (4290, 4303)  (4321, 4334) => 1.8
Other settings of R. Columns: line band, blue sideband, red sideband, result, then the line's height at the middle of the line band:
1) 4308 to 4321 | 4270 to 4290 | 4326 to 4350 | 0.8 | 11.4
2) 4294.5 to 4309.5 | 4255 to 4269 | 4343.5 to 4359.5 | 3.7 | 11.5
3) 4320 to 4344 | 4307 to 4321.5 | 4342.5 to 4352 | -0.3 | 10.9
